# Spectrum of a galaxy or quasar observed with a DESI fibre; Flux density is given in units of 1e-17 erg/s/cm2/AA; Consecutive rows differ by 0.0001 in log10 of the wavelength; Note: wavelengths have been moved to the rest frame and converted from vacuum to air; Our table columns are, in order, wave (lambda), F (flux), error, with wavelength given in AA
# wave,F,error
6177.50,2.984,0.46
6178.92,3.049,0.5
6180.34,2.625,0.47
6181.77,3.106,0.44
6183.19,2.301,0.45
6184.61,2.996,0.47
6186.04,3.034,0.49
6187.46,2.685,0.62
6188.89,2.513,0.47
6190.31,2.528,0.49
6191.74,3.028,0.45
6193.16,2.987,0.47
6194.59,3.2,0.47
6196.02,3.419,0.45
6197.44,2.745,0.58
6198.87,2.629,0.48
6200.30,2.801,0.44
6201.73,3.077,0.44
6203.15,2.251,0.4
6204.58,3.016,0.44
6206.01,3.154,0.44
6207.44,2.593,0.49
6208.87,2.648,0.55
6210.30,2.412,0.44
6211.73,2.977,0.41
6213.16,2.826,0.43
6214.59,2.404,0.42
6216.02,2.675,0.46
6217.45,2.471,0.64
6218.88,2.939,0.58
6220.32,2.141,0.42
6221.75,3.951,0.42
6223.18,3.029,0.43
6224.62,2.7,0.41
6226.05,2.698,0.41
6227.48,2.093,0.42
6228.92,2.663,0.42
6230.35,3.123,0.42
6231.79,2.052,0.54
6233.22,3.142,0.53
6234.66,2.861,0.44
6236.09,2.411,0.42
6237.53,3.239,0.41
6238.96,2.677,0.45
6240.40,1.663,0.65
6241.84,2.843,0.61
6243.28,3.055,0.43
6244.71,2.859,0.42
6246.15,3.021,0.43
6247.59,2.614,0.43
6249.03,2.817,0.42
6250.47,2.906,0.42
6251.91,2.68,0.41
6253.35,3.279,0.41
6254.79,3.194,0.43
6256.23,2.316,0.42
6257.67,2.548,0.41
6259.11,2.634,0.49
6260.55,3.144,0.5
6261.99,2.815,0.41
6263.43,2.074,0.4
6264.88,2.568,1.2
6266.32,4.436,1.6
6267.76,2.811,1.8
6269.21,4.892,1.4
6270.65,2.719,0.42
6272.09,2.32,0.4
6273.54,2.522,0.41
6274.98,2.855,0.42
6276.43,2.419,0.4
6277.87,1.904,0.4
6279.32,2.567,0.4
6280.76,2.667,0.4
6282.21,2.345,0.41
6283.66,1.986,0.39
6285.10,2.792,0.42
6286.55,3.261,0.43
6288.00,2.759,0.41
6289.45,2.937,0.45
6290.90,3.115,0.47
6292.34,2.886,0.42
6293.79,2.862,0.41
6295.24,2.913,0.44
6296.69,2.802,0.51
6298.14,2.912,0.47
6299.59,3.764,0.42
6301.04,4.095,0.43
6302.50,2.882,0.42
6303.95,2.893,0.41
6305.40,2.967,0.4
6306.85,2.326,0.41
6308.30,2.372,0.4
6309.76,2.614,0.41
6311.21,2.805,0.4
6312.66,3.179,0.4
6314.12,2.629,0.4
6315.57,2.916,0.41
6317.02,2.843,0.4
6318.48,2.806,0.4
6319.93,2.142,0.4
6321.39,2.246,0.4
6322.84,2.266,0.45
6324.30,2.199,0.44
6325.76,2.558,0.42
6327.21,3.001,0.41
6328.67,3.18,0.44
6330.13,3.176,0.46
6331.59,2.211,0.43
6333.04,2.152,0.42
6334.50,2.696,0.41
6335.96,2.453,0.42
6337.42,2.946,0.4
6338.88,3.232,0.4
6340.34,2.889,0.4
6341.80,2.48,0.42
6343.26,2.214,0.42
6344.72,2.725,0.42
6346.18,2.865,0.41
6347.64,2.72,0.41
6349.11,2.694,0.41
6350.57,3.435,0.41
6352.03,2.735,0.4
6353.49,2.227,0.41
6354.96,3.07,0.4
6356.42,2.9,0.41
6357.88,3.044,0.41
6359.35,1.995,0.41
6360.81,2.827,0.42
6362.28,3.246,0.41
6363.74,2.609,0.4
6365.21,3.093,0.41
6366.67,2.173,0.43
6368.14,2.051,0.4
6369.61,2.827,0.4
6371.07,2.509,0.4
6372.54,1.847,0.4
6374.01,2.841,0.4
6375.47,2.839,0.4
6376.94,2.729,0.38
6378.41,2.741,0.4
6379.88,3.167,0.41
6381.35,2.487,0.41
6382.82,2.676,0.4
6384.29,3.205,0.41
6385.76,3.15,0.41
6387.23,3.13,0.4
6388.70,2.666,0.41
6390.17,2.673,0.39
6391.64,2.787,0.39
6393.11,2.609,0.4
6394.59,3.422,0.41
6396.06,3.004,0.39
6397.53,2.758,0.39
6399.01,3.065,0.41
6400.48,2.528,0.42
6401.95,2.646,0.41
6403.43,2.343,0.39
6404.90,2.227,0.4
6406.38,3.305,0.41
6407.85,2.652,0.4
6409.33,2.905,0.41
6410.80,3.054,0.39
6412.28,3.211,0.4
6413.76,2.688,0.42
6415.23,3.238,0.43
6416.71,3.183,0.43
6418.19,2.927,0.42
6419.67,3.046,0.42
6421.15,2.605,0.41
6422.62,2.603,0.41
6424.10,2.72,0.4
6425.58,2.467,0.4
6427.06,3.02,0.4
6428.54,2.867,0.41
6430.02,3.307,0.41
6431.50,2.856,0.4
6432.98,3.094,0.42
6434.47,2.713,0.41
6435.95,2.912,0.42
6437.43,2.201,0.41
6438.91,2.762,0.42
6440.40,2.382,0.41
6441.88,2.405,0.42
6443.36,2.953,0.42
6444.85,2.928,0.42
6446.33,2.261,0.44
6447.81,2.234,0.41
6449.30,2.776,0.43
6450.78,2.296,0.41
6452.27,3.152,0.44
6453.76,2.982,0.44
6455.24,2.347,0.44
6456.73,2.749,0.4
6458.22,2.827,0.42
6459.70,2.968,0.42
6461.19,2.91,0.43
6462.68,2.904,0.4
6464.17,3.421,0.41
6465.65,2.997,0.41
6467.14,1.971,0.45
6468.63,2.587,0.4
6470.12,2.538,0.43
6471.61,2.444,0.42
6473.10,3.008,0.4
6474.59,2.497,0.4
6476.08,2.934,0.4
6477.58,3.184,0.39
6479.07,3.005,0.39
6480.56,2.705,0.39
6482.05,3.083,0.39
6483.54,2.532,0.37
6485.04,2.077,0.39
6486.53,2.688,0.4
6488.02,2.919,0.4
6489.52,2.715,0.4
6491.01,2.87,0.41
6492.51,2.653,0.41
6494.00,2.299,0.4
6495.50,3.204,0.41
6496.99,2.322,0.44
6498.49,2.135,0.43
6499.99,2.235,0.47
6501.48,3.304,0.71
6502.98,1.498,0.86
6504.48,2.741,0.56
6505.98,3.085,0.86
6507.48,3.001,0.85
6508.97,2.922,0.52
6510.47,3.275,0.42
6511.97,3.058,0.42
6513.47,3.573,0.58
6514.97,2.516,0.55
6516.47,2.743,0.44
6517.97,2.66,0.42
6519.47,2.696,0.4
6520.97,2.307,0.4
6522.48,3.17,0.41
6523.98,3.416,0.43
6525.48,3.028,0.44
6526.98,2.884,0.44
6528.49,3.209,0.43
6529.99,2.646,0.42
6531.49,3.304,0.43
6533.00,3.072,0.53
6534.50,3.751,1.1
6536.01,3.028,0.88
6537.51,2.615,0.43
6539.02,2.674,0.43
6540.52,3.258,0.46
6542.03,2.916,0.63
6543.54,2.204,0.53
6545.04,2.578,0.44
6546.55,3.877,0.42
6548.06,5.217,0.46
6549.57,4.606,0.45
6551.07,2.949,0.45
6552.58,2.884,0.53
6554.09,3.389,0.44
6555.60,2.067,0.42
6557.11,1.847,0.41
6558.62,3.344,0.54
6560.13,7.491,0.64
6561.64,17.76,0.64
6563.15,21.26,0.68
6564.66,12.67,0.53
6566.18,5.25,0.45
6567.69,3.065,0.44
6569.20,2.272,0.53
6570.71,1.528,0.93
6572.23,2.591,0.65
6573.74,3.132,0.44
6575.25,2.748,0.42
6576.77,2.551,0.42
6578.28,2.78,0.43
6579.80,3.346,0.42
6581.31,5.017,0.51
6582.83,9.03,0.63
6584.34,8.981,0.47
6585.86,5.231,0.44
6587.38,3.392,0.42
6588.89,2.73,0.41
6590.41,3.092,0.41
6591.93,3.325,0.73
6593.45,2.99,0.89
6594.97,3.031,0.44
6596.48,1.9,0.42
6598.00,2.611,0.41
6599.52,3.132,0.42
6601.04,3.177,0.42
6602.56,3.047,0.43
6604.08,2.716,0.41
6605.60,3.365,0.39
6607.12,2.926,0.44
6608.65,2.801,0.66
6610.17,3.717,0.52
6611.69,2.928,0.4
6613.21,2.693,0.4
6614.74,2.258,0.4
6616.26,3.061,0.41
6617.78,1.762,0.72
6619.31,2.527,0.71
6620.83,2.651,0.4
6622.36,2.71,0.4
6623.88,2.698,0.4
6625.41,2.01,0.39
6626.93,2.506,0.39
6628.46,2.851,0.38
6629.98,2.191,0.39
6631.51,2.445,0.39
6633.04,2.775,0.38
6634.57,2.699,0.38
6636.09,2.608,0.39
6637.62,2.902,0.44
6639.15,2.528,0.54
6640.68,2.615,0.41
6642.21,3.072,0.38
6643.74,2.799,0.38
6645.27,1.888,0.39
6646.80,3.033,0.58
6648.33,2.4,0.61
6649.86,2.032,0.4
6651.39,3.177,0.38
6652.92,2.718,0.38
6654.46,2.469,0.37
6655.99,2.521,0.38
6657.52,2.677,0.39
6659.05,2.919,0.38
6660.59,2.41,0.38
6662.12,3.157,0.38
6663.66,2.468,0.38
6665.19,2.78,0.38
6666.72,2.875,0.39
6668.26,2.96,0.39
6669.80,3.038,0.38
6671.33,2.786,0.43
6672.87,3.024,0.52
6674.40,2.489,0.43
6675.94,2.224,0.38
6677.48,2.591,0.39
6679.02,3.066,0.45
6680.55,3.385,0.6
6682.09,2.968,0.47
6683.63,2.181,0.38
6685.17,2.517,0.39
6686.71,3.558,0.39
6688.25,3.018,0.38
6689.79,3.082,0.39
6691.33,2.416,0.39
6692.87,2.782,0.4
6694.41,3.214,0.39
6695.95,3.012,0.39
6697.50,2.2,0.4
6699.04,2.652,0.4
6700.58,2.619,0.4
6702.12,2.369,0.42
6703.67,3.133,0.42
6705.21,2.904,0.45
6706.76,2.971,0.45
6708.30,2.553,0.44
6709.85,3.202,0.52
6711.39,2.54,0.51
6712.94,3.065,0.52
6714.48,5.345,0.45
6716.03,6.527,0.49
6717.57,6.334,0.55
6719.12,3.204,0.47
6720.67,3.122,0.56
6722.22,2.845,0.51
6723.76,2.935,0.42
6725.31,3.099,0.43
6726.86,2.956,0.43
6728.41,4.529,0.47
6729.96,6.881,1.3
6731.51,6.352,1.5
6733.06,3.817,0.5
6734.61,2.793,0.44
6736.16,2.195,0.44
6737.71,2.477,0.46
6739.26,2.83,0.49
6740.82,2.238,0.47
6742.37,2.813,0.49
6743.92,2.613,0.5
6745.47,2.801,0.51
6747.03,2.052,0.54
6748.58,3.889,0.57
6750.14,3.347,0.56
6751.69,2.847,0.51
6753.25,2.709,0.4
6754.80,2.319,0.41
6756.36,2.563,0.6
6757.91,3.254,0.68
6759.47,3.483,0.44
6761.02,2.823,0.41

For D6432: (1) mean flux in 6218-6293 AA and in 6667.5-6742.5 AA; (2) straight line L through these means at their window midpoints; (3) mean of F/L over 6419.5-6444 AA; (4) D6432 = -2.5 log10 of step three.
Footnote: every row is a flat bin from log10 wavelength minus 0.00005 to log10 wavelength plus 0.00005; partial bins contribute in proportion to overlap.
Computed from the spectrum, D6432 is 0.08 mag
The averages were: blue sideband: 2.79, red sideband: 3.23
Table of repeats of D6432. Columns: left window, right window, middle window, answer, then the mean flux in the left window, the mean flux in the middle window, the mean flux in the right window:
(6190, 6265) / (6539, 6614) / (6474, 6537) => 0.371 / 2.77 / 2.83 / 4.29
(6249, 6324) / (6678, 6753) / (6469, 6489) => 0.103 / 2.81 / 2.74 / 3.25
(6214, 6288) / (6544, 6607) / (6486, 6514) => 0.441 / 2.76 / 2.76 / 4.56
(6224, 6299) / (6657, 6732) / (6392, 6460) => 0.060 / 2.78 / 2.79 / 3.21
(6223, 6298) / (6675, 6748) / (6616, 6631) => 0.253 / 2.78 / 2.48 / 3.21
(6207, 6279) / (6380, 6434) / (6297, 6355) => 0.024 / 2.77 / 2.76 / 2.87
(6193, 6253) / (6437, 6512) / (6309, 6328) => 0.046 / 2.77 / 2.63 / 2.7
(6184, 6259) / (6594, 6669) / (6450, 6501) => 0.006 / 2.78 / 2.71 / 2.7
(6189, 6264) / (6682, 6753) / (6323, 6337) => 0.101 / 2.77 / 2.62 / 3.26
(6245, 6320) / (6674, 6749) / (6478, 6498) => 0.122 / 2.84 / 2.7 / 3.21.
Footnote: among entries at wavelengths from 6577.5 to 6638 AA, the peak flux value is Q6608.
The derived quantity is 9.03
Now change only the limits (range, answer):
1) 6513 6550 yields 5.217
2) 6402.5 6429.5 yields 3.305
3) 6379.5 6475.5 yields 3.422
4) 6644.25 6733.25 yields 6.881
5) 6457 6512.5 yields 3.421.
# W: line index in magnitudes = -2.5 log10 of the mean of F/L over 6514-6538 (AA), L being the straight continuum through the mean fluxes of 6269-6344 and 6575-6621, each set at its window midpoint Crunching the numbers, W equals 0.106 mag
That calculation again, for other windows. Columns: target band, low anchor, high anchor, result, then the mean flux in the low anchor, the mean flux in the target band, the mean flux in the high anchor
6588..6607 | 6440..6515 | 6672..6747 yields 0.02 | 2.73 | 2.93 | 3.21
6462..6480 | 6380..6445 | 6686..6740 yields 0.06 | 2.83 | 2.79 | 3.42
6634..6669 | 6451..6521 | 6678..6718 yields 0.15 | 2.75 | 2.68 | 3.19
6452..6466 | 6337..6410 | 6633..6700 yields -0.06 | 2.76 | 2.92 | 2.74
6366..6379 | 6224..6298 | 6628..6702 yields 0.11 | 2.78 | 2.51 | 2.72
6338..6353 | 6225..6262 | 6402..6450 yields -0.01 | 2.74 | 2.79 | 2.77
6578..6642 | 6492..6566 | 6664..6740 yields 0.14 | 3.92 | 3.18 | 3.23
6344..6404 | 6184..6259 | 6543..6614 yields 0.25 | 2.78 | 2.76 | 4.37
